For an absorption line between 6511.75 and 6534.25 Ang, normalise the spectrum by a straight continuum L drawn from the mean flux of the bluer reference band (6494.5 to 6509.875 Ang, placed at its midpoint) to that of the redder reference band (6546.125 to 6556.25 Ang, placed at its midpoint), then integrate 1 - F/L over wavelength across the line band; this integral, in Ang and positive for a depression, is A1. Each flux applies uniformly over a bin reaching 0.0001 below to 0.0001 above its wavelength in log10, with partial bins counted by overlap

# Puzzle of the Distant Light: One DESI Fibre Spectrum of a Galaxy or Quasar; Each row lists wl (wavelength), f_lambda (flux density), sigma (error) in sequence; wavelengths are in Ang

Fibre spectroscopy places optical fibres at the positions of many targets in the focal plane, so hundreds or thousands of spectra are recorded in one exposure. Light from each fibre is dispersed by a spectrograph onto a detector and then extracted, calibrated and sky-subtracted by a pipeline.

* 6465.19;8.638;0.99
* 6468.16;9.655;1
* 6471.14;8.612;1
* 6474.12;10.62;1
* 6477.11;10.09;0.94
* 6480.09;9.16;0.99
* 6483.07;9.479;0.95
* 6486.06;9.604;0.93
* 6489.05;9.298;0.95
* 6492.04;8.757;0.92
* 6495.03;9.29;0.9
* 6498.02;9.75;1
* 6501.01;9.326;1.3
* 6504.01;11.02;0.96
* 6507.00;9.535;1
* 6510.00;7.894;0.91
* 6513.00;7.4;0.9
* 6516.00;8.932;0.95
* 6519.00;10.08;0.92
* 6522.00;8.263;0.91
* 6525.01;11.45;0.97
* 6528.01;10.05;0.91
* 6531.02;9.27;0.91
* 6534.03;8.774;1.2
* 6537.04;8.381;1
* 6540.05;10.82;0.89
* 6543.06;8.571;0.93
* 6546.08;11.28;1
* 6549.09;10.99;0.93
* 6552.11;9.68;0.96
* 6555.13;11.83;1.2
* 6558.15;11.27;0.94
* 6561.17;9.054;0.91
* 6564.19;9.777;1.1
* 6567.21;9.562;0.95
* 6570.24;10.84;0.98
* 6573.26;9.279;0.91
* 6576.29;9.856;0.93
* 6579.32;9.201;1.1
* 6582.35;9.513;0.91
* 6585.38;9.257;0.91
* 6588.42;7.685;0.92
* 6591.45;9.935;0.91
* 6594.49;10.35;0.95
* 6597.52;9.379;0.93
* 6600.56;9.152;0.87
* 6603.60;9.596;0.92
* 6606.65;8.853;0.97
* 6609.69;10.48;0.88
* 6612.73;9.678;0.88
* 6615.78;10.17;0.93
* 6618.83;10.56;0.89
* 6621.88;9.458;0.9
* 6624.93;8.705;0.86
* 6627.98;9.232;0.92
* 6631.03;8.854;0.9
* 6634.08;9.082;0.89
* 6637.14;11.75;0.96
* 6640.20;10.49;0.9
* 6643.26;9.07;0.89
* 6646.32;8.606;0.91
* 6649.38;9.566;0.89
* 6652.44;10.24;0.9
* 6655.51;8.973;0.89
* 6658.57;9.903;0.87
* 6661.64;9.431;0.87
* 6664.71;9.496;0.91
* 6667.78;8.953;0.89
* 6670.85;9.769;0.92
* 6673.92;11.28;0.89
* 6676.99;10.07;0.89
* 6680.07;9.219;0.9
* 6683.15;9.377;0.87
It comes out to 1.9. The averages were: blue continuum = 9.65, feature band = 9.33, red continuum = 10.9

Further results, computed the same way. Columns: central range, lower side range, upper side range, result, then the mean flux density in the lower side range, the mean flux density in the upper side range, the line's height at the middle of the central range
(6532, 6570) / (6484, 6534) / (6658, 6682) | -2.2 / 9.35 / 9.75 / 9.46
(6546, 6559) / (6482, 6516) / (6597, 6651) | -2.2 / 9.2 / 9.6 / 9.37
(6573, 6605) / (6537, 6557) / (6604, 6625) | 1.9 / 10.4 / 9.76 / 9.99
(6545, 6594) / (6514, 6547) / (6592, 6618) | -1.4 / 9.56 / 9.74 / 9.65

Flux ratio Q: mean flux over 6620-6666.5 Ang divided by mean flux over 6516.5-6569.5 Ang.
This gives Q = 1.0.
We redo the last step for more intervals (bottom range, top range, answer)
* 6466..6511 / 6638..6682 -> 1.02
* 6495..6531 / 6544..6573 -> 1.10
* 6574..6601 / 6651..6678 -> 1.04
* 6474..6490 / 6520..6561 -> 1.04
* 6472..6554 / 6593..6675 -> 1.01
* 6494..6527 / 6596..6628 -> 1.02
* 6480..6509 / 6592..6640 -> 1.02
